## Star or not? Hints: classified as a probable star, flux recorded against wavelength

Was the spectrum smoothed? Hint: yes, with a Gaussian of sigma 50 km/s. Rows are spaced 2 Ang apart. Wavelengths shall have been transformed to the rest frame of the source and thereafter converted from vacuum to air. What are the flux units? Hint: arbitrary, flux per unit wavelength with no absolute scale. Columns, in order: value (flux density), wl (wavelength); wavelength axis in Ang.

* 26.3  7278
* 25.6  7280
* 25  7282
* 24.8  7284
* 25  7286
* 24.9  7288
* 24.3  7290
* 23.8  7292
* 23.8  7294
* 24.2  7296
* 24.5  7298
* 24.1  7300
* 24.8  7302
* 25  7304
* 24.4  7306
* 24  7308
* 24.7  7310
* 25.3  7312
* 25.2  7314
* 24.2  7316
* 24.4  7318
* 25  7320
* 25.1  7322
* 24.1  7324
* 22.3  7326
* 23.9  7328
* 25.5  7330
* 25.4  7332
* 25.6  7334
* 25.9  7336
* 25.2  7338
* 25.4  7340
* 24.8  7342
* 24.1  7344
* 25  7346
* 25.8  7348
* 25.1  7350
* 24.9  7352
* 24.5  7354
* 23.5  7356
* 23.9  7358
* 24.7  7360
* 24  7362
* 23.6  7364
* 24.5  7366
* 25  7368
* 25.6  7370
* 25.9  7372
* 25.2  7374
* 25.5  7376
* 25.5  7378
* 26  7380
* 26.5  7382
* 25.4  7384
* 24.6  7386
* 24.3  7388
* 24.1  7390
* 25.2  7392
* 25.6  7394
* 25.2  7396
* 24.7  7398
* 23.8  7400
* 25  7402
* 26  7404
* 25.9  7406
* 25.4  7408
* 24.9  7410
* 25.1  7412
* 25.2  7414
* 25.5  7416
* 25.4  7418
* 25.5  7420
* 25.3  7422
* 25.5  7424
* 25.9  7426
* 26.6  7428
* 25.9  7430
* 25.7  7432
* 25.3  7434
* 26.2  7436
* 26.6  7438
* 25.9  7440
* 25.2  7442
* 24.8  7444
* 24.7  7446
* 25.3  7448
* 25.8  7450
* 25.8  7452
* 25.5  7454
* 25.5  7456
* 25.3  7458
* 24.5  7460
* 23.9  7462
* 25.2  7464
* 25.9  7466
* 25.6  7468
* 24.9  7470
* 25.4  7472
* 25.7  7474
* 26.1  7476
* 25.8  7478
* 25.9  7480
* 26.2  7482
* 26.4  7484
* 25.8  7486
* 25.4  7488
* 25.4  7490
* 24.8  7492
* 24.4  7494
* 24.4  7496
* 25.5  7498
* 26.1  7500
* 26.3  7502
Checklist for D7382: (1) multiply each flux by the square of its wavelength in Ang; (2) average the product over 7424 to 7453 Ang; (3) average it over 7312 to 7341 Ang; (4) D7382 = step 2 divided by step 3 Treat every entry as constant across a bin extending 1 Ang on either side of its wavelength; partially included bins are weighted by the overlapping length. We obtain 1.07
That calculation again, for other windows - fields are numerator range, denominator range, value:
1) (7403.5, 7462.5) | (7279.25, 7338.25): 1.07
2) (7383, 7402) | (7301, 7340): 1.02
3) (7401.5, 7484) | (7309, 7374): 1.06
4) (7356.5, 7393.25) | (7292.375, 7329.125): 1.04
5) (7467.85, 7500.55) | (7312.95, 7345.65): 1.07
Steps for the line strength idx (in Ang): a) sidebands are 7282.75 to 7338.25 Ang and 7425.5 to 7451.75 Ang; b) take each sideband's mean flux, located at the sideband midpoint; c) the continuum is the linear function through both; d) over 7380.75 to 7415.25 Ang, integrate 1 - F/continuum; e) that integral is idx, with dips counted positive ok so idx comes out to 0.30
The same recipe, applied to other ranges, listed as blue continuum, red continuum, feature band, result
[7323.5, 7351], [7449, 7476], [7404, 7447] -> -0.6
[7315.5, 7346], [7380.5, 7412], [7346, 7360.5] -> 0.1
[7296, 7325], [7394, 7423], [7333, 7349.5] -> -0.3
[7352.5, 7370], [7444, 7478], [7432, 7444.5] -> -0.3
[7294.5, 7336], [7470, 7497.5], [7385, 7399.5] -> 0.1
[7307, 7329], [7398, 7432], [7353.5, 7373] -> 0.3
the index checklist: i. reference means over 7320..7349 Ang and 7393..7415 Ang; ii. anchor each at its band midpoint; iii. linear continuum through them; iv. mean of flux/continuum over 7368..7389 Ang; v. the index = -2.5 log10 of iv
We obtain -0.02 mag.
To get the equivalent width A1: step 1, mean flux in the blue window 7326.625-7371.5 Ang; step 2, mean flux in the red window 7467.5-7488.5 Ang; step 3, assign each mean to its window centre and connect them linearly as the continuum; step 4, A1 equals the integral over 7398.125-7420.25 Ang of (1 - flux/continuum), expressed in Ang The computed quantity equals 0.0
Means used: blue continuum 24.8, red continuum 25.8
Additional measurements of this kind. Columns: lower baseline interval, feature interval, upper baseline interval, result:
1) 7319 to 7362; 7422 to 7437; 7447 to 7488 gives -0.3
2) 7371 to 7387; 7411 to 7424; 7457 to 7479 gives 0.1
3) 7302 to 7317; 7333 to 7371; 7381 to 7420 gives 0.2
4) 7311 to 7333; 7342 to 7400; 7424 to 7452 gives 0.3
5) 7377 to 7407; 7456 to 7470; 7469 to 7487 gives 0.3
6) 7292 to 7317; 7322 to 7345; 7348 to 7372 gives -0.2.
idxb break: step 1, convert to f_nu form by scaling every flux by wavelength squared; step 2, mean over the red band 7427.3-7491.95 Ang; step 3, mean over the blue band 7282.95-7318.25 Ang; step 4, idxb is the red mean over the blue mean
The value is 1.09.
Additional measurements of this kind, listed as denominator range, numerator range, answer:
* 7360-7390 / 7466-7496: 1.05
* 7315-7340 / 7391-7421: 1.04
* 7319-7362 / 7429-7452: 1.06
